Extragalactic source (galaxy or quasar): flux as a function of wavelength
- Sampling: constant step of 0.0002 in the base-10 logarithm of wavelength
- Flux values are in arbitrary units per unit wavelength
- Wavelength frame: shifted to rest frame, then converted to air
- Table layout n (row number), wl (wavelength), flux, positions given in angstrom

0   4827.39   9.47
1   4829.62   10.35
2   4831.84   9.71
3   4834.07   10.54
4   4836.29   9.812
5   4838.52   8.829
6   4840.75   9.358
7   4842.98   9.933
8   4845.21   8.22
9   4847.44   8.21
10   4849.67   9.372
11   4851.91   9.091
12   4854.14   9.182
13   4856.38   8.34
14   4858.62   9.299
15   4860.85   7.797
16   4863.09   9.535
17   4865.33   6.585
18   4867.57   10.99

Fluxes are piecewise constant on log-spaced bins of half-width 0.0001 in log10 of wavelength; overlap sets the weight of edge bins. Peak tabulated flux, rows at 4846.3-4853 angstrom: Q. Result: 9.372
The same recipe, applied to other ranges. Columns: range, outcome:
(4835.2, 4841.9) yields 9.812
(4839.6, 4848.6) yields 9.933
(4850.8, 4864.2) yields 9.535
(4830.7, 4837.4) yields 10.54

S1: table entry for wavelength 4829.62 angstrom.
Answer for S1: 10.35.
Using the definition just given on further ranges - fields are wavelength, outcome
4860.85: 7.797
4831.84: 9.71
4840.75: 9.358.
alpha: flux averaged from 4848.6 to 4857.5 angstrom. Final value 8.99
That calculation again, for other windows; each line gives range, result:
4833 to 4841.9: 9.63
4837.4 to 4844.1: 9.37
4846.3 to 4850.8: 8.79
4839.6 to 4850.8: 9.02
